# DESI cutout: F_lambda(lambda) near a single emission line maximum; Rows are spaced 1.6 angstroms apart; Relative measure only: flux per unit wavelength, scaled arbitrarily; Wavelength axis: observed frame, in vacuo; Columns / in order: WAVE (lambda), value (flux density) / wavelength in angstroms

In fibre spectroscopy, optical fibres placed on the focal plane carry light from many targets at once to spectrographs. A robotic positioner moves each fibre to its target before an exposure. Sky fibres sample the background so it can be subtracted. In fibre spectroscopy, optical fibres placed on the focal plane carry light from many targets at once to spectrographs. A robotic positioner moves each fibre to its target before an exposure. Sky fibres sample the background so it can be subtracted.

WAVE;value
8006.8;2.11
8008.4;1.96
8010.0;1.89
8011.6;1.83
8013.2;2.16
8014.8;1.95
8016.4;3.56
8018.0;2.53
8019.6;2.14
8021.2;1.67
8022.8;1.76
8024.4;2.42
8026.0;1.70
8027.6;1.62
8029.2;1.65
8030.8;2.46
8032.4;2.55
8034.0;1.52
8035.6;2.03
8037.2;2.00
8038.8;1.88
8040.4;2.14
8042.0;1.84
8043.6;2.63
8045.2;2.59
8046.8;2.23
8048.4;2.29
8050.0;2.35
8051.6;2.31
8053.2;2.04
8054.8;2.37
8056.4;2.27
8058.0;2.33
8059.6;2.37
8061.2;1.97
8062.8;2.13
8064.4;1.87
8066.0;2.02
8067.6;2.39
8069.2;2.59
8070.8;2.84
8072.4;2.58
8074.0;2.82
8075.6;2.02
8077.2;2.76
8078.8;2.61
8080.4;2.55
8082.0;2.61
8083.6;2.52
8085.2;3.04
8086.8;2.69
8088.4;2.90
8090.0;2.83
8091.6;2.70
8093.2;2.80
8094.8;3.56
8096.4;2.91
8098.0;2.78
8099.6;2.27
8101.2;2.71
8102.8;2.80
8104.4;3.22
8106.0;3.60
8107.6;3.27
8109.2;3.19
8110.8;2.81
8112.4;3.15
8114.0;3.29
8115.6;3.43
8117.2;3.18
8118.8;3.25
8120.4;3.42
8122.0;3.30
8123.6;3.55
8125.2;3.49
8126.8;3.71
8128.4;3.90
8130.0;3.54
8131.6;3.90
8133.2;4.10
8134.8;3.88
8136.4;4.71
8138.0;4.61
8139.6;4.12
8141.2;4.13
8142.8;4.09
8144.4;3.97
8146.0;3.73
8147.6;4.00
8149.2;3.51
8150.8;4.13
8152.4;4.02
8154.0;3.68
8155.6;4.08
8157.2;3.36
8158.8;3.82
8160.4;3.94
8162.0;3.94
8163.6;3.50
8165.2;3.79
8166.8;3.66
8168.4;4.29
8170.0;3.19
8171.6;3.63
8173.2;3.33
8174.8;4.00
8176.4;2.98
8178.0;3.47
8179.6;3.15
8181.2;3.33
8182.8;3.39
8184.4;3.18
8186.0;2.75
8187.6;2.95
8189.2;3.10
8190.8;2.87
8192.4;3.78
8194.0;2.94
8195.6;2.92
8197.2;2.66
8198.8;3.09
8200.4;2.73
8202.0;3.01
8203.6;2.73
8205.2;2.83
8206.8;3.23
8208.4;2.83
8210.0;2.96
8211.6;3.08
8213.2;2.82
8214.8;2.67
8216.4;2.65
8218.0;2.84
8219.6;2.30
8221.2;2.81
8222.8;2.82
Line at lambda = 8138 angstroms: H-beta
